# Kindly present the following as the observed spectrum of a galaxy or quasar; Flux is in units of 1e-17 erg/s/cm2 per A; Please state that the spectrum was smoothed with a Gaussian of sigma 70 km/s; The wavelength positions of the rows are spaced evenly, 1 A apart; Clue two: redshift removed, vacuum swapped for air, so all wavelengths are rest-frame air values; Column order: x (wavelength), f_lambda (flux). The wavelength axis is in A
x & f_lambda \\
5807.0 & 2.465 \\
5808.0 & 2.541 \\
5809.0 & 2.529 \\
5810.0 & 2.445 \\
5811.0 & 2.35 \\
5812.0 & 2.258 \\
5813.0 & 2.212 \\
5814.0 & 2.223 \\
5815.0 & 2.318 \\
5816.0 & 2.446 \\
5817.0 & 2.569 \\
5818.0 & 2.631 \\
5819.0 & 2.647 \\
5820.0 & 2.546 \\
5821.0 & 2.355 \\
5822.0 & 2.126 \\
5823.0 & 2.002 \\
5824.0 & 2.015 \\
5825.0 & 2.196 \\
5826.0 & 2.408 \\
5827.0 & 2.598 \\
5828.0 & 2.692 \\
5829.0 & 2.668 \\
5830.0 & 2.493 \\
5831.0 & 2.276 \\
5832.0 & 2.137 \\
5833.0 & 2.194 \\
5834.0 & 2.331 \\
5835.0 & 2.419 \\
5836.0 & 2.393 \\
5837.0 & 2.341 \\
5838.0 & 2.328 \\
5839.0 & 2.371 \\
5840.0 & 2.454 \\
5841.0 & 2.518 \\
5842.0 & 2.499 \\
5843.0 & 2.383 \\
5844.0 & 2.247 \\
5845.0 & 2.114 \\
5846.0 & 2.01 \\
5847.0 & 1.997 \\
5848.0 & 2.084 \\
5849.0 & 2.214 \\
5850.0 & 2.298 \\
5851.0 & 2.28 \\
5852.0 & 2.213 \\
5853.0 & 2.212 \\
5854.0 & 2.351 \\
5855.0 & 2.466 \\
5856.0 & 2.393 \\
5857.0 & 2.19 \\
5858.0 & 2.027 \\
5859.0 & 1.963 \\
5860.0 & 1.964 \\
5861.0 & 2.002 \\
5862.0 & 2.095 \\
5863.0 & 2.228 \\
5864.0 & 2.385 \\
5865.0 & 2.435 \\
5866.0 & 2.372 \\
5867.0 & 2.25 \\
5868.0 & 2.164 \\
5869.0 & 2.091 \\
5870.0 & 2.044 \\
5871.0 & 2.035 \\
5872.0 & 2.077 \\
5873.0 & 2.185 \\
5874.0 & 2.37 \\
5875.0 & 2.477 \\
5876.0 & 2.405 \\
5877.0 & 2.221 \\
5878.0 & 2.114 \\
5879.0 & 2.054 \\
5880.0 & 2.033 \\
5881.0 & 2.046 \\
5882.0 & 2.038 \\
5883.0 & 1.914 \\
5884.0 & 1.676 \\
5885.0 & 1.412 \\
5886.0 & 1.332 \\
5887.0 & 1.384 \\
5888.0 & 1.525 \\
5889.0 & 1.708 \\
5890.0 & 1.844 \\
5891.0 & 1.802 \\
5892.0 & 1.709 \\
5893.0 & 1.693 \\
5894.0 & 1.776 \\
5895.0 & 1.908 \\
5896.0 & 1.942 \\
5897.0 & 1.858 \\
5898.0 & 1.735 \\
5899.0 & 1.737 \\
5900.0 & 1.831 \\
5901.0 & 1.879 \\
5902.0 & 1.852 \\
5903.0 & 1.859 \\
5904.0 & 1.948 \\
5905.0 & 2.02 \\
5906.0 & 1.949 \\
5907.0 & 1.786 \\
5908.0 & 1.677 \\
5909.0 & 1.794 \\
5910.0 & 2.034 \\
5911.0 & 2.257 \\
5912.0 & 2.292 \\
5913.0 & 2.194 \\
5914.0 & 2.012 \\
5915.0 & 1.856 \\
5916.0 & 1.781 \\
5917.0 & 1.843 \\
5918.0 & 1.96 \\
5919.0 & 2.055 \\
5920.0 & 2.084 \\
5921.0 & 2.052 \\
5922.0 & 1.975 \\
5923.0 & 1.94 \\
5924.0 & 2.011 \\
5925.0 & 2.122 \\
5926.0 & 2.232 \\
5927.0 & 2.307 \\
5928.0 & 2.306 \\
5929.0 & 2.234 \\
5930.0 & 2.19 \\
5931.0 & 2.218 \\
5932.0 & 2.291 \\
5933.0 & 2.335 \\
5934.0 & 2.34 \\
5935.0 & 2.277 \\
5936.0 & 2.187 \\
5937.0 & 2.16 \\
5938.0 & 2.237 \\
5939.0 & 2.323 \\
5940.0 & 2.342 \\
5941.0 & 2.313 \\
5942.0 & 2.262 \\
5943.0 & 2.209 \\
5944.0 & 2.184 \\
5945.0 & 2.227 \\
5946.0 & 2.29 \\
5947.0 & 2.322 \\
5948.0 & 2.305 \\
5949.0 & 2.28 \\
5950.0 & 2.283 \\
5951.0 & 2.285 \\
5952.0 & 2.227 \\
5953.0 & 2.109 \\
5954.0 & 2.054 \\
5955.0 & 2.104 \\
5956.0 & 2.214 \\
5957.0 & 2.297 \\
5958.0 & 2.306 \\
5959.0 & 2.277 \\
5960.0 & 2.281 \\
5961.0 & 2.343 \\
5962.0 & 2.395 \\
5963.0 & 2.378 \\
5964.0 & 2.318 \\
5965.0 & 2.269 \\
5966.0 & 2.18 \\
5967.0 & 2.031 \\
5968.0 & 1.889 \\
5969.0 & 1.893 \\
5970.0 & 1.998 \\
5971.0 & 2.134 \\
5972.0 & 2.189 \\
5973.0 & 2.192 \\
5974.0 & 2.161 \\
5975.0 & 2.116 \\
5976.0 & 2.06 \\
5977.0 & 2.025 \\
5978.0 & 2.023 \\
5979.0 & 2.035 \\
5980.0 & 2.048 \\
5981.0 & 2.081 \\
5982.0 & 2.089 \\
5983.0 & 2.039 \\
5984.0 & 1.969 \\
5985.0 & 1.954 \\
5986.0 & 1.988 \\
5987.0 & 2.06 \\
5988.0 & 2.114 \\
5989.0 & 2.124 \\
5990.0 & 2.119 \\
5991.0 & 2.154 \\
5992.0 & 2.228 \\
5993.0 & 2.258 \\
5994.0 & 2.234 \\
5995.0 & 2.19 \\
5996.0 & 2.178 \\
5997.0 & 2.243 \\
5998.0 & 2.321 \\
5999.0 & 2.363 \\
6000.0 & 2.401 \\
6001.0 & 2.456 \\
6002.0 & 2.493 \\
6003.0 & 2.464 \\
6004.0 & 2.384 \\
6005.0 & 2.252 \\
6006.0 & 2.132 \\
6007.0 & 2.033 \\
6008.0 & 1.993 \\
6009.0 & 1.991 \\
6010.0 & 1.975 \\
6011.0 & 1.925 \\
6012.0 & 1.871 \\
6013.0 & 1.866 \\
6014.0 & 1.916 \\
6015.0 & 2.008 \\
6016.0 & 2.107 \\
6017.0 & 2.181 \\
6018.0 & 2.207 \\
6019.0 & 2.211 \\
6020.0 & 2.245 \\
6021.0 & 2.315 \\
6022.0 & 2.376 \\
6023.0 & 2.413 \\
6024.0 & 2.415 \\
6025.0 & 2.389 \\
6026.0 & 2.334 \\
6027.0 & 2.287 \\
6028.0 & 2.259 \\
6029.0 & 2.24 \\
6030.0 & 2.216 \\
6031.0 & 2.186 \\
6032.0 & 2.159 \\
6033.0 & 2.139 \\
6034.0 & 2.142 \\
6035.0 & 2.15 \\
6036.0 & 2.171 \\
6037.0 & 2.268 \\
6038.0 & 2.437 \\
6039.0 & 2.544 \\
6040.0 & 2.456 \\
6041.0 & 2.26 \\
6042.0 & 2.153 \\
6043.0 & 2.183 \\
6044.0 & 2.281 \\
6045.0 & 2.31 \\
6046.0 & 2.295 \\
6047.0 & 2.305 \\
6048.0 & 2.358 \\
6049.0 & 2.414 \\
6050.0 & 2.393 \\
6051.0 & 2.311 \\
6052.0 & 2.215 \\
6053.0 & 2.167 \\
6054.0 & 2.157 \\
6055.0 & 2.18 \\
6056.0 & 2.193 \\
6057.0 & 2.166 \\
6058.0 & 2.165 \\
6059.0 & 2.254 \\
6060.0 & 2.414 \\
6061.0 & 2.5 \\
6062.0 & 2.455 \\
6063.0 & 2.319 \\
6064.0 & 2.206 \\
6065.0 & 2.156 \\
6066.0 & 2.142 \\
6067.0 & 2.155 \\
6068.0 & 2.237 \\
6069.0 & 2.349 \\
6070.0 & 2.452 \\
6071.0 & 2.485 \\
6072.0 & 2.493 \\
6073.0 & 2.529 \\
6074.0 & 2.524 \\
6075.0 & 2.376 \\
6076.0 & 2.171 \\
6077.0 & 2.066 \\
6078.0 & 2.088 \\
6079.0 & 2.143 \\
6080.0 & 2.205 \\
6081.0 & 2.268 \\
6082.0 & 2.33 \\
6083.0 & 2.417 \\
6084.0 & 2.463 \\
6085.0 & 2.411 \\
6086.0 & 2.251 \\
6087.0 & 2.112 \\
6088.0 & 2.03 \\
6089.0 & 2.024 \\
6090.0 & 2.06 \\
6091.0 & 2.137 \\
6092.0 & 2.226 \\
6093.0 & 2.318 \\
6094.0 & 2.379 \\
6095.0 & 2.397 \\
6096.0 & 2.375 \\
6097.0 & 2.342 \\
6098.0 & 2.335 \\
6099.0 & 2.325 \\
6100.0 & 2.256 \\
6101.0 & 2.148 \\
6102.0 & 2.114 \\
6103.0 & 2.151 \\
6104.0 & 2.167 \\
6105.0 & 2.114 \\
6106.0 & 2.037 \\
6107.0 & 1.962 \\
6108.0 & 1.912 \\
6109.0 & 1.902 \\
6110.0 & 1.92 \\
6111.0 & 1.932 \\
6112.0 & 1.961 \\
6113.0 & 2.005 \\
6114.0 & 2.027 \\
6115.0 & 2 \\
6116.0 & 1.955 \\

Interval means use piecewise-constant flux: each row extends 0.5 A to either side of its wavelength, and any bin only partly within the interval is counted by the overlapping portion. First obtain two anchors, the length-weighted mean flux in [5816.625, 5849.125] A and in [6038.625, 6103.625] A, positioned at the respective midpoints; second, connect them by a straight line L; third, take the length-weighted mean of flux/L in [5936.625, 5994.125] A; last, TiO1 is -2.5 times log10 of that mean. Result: 0.065 mag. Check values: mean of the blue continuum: 2.34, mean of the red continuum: 2.28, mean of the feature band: 2.17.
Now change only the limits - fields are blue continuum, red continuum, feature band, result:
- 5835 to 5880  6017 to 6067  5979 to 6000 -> 0.060 mag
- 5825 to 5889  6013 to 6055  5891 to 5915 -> 0.161 mag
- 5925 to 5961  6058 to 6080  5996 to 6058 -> 0.026 mag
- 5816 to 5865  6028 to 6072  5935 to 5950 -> 0.013 mag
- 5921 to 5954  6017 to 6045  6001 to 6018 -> 0.074 mag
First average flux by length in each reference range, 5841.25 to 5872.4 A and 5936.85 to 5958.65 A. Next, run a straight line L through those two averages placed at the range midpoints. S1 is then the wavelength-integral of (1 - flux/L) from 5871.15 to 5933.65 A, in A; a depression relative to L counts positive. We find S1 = 7.0 A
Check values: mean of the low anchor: 2.2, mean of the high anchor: 2.24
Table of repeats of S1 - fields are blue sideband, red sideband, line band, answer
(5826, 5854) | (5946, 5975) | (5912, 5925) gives 1.44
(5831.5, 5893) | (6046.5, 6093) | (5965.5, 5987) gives 1.49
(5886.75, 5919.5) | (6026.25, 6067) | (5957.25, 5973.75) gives -1.25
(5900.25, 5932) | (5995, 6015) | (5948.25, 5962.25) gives -1.05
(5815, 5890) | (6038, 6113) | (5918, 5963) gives -0.05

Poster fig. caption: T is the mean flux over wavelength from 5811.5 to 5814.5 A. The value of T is 2.23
